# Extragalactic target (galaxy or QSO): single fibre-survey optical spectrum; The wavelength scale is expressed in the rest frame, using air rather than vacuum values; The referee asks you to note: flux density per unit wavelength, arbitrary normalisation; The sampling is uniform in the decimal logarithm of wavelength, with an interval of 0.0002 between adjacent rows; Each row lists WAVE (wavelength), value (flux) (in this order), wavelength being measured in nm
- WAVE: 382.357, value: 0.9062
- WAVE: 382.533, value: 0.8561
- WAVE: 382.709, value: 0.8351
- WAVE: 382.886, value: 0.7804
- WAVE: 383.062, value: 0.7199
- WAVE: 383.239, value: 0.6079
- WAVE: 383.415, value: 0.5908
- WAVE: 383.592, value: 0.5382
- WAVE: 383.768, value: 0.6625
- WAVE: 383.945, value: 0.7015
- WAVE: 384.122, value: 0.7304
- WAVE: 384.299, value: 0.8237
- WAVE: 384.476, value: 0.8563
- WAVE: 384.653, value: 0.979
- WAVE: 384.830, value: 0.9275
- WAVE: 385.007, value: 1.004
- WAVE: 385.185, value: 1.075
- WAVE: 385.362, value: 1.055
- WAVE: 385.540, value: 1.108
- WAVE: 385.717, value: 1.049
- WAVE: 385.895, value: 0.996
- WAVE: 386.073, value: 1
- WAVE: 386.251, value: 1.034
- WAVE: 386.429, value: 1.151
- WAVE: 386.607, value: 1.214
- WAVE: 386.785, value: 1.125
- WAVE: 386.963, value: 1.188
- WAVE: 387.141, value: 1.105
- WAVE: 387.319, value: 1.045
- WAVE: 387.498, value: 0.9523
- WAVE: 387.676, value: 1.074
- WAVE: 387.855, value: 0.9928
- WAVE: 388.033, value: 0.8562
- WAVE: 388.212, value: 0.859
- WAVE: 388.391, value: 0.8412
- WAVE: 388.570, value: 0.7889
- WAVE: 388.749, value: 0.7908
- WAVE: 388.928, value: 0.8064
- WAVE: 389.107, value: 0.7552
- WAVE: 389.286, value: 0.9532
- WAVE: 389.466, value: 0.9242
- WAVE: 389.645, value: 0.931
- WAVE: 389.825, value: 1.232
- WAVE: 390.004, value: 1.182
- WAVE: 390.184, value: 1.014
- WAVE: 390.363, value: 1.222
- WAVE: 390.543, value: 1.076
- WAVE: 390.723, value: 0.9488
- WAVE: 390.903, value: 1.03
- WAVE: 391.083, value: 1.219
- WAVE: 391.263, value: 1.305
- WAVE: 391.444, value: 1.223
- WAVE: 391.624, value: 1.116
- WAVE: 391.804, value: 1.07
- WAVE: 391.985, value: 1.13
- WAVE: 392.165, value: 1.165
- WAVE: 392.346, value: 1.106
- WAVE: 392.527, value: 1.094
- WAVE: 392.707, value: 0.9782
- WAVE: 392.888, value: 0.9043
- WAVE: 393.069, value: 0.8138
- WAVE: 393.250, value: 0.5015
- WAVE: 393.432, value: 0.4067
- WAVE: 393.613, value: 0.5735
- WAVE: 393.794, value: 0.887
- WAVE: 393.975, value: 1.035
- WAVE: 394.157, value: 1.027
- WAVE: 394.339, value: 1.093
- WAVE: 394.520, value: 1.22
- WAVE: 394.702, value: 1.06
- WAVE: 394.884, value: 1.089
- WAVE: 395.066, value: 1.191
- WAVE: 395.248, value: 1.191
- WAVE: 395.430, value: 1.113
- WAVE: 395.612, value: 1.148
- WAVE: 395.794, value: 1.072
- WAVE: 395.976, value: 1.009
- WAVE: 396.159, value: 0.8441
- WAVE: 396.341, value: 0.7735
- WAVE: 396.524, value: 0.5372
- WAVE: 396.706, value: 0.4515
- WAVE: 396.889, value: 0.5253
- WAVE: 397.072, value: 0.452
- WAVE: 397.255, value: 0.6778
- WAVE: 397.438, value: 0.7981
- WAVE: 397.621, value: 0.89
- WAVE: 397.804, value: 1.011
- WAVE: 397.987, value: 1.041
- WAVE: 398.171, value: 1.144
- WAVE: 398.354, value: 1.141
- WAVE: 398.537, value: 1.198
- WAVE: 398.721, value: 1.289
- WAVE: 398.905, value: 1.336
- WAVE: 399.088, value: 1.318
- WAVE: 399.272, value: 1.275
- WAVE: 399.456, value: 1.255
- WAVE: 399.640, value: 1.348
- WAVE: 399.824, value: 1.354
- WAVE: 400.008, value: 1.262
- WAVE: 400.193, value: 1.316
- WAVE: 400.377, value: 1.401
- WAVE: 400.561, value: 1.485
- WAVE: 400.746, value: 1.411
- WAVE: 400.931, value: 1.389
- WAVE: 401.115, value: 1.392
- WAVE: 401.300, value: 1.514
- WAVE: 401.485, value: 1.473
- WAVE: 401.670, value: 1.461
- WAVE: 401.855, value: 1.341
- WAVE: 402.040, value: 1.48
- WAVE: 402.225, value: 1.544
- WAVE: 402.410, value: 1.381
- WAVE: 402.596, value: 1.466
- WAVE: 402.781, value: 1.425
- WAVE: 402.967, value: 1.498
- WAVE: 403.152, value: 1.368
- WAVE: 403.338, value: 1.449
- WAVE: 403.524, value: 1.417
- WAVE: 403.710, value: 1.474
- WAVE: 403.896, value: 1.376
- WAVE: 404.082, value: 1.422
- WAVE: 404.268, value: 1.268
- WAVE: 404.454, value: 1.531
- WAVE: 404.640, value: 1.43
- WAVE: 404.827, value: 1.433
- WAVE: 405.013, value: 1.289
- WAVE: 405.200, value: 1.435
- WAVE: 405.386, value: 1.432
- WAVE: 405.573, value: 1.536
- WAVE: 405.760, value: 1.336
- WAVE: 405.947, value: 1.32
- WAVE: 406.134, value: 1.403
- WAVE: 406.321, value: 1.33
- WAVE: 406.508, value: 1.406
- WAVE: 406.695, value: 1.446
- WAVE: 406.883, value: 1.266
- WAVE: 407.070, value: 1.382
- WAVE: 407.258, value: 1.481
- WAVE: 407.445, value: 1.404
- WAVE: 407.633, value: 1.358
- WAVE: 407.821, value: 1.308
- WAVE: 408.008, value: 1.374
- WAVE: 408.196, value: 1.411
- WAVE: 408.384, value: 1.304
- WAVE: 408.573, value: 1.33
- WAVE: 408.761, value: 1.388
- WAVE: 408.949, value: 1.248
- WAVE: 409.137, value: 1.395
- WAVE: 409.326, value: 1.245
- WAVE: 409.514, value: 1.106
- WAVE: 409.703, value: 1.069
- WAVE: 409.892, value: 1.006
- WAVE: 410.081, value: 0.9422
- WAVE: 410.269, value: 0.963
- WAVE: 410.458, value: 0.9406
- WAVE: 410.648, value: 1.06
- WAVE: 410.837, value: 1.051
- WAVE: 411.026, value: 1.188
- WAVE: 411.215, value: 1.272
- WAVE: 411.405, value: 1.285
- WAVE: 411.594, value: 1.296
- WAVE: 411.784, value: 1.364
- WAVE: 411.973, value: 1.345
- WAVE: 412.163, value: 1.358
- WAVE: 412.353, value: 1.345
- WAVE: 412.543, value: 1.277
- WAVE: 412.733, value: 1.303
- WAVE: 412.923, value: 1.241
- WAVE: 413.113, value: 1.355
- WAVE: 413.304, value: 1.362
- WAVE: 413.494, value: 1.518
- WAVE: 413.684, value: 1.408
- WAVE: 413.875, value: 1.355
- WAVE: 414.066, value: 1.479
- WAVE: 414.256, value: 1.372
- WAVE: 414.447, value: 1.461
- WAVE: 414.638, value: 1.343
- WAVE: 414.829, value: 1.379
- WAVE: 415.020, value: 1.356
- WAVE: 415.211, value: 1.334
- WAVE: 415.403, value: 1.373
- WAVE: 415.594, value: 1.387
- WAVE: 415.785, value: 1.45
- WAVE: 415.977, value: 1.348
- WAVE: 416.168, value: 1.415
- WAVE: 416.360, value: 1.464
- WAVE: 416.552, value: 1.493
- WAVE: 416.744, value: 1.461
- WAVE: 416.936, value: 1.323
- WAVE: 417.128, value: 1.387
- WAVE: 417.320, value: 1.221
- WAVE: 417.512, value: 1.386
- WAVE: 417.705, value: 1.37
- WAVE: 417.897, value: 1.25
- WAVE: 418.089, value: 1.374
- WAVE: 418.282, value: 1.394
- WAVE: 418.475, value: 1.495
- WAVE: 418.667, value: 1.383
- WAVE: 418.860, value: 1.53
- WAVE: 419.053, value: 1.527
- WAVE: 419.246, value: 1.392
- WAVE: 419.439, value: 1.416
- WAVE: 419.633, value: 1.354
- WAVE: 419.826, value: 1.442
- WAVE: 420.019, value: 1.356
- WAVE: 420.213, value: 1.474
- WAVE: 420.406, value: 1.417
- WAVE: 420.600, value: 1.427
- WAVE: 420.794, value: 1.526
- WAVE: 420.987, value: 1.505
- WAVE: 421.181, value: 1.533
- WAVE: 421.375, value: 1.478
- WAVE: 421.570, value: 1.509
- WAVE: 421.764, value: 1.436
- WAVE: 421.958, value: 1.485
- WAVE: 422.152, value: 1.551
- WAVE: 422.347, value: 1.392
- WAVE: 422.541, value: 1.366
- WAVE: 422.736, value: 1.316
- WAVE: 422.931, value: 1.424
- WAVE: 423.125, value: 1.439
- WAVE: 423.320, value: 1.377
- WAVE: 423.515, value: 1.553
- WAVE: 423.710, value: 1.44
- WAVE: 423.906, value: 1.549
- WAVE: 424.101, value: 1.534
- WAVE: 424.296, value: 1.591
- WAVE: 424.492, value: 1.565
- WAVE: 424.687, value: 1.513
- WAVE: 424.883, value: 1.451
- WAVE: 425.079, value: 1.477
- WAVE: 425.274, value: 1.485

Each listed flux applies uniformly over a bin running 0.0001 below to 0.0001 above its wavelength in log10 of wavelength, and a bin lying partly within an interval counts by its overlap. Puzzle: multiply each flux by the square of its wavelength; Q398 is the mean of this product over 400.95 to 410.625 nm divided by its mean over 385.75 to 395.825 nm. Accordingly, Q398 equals 1.4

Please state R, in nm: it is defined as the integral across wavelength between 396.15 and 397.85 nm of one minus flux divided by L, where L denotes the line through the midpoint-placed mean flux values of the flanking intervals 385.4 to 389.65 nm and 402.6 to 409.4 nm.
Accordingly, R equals 0.729 nm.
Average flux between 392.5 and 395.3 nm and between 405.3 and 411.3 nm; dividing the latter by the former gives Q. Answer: 1.4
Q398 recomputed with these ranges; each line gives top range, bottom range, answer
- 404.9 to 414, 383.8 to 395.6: 1.43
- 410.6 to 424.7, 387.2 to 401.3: 1.52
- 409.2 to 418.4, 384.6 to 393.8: 1.48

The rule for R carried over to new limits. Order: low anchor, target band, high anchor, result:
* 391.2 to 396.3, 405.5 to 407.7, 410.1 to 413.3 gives -0.424 nm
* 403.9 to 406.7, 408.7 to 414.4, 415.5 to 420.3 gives 0.605 nm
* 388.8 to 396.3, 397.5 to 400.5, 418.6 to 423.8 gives -0.298 nm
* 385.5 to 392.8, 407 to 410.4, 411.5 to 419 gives 0.093 nm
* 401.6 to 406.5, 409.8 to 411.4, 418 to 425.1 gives 0.409 nm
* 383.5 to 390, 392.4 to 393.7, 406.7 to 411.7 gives 0.336 nm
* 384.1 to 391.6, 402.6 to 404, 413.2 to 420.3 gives -0.242 nm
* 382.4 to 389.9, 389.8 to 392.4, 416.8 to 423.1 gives -0.377 nm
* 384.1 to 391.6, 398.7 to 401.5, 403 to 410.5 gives -0.330 nm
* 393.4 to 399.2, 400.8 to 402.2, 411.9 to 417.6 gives -0.470 nm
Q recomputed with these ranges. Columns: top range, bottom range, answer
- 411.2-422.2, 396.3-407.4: 1.10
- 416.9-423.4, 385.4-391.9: 1.38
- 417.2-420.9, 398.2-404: 1.02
